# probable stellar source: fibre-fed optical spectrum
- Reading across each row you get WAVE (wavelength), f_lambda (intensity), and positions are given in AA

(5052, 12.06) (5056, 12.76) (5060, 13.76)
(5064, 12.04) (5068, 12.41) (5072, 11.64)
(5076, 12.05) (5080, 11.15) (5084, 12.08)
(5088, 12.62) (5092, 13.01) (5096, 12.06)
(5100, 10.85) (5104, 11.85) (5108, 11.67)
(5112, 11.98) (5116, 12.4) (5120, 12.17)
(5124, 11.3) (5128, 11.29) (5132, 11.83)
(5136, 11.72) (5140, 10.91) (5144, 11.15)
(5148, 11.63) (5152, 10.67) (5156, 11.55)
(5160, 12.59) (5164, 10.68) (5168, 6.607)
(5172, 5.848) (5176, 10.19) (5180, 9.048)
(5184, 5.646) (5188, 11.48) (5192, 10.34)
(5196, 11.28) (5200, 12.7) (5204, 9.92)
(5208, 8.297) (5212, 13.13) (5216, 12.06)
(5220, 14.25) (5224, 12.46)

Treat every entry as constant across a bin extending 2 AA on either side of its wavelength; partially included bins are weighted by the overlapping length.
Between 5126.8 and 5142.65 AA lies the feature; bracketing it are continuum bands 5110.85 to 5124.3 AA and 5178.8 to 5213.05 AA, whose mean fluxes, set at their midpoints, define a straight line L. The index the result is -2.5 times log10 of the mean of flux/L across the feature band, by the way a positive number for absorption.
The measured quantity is 0.02 mag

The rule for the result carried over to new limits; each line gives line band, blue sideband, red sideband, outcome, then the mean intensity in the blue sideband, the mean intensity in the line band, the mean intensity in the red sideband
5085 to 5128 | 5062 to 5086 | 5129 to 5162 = -0.022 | 11.9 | 12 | 11.5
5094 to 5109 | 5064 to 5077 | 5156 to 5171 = -0.027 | 12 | 11.6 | 9.9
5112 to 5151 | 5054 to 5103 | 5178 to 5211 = -0.041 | 12.2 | 11.6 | 9.94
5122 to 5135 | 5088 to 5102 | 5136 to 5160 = 0.011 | 12.1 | 11.5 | 11.3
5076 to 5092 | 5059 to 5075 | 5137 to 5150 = 0.001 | 12.4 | 12.1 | 11.3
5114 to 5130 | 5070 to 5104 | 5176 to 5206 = -0.046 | 11.9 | 11.8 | 10.1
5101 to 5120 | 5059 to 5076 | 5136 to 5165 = -0.010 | 12.3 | 11.9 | 11.4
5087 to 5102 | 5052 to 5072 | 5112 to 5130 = 0.005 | 12.6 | 12.1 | 11.8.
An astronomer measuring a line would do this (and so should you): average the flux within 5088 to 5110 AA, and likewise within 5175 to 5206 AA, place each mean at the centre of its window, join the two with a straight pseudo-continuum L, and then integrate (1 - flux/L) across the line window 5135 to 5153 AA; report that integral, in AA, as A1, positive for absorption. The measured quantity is -0.3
